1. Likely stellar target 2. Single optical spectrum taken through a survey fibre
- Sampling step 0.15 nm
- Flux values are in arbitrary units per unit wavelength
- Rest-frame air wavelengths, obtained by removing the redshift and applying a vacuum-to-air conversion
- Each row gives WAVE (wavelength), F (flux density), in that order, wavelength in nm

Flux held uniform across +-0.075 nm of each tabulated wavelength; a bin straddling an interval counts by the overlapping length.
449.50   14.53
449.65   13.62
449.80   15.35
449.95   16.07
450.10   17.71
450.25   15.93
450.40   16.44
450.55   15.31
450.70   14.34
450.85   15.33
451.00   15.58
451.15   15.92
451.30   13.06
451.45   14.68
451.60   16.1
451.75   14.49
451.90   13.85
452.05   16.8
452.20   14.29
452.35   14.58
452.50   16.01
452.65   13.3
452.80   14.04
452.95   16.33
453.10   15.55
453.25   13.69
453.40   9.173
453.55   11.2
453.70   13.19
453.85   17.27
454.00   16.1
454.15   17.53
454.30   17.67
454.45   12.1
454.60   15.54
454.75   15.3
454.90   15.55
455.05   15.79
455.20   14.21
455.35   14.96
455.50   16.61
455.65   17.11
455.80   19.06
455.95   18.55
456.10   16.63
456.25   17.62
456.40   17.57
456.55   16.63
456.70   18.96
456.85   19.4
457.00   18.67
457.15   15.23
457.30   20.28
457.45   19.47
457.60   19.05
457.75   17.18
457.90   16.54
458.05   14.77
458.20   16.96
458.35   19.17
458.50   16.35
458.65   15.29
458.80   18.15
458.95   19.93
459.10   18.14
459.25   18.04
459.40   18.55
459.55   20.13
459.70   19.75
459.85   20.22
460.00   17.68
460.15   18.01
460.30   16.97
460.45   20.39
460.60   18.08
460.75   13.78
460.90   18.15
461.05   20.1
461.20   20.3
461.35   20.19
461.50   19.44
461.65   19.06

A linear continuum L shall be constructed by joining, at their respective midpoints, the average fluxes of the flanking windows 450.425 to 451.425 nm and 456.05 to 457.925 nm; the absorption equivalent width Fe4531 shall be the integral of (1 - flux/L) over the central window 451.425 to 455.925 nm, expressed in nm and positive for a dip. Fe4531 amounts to 0.341 nm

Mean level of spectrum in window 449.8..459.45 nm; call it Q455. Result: 16.2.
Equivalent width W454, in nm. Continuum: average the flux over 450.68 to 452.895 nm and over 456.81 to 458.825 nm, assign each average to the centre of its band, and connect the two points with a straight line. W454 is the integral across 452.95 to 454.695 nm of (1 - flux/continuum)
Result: 0.14 nm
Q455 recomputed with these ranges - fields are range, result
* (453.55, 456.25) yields 16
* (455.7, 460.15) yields 18.1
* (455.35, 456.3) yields 17.4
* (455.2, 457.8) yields 17.7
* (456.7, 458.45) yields 17.9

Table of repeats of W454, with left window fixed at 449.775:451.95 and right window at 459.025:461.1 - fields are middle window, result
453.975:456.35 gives 0.07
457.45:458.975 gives 0.04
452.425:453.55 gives 0.16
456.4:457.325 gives -0.04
